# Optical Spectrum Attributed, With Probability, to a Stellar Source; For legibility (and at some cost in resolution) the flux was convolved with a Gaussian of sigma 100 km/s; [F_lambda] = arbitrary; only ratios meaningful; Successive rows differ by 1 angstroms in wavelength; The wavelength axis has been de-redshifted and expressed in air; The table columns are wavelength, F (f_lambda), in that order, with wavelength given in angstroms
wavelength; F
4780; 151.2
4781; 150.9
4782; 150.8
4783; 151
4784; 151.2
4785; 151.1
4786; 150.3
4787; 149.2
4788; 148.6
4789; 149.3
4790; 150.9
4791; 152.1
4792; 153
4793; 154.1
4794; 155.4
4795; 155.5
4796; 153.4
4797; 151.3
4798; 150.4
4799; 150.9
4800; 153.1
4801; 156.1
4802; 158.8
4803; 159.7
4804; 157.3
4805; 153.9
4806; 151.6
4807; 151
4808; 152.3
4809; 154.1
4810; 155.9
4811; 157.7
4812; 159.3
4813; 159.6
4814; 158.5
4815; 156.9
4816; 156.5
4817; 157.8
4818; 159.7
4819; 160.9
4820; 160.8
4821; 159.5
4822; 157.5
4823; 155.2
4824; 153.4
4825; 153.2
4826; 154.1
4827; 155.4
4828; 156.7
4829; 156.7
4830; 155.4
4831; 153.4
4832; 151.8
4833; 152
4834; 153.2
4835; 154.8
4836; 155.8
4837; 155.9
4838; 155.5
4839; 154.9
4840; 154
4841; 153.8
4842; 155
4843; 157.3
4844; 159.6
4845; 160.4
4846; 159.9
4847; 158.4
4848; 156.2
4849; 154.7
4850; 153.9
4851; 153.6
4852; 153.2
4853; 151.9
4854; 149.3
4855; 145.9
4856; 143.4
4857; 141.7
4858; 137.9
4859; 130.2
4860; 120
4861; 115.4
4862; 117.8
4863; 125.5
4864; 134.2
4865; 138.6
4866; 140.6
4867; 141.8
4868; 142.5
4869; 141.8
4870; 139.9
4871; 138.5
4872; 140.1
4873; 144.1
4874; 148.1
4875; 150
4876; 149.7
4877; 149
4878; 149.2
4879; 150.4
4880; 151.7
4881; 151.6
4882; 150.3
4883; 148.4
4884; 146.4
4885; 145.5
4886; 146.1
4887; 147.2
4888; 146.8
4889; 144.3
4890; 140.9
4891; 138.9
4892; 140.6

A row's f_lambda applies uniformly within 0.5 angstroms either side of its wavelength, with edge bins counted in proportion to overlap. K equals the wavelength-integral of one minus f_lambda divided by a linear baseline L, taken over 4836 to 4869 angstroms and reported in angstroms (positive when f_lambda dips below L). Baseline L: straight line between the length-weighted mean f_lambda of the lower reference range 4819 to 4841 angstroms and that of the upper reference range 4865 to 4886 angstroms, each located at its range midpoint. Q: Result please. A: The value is 1.01 angstroms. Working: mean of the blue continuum 155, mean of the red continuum 146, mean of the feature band 146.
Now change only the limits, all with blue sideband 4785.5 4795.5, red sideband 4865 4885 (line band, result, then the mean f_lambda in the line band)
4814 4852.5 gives -1.87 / 156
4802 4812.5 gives -0.33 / 155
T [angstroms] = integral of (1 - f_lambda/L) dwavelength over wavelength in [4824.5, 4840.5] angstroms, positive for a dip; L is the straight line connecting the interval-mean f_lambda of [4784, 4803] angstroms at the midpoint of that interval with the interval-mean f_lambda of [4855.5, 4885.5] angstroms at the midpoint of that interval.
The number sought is -0.87 angstroms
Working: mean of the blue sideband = 153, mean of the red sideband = 141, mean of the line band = 155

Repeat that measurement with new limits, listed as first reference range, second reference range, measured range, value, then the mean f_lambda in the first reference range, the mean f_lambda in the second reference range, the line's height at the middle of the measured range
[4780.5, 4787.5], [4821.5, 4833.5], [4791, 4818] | -0.48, 151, 155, 152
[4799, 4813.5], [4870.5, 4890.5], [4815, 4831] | -0.33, 156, 147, 154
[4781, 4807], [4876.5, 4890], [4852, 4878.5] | 1.63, 153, 148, 149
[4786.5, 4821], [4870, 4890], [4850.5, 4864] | 1.09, 155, 147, 149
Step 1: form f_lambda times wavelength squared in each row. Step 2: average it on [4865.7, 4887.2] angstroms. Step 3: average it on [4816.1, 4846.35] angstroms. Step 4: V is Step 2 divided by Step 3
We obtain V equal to 0.95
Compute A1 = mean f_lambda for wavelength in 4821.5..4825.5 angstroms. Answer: 155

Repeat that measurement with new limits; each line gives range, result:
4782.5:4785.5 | 151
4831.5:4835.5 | 153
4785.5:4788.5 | 149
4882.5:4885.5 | 147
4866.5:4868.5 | 142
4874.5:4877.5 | 150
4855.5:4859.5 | 138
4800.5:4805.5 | 157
